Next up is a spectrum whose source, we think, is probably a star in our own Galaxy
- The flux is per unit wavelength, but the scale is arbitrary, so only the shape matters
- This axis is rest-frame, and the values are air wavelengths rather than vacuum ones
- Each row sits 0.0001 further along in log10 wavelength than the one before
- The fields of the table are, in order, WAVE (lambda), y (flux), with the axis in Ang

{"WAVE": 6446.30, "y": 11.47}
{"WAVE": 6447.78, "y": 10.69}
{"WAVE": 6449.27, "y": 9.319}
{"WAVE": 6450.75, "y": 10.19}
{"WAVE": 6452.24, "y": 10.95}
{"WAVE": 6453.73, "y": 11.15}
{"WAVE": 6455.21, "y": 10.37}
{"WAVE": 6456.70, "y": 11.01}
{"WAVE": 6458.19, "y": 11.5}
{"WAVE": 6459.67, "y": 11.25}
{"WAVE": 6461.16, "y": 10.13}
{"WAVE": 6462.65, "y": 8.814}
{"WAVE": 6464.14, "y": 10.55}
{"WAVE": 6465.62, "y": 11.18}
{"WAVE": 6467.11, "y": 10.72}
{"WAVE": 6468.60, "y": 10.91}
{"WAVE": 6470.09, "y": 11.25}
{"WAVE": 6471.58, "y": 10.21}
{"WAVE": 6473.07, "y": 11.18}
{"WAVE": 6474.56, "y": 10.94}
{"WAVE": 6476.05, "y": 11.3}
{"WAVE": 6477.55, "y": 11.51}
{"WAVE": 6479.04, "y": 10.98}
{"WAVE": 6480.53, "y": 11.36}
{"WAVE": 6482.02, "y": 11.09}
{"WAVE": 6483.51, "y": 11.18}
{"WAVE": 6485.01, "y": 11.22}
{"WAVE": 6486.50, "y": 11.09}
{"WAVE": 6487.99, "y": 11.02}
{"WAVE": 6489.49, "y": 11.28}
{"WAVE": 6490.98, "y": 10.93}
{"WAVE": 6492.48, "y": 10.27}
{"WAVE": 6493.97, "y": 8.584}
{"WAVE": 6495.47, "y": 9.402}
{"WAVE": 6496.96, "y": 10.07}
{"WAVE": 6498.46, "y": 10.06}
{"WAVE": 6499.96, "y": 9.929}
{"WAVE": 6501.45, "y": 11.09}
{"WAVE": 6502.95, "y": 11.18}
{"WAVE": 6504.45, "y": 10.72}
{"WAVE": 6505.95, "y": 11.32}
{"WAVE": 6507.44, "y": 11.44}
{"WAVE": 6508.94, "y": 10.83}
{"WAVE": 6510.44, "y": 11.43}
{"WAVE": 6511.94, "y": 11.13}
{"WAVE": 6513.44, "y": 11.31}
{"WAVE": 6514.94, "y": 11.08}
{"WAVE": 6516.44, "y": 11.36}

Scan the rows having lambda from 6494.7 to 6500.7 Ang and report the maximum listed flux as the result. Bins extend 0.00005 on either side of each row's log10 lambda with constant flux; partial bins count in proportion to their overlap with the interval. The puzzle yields 10.07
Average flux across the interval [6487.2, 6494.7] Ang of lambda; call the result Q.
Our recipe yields 10.4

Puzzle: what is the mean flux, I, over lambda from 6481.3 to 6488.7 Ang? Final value 11.1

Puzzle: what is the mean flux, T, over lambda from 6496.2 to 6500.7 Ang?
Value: 10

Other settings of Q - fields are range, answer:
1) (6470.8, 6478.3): 11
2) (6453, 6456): 10.8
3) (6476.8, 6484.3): 11.2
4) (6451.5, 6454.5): 11.1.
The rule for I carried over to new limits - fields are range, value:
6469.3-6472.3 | 10.7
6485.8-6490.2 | 11.1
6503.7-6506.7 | 11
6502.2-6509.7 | 11.1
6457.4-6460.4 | 11.4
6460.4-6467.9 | 10.3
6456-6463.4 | 10.5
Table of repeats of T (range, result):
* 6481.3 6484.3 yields 11.1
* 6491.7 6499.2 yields 9.68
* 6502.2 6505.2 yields 10.9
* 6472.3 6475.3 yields 11.1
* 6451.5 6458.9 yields 11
